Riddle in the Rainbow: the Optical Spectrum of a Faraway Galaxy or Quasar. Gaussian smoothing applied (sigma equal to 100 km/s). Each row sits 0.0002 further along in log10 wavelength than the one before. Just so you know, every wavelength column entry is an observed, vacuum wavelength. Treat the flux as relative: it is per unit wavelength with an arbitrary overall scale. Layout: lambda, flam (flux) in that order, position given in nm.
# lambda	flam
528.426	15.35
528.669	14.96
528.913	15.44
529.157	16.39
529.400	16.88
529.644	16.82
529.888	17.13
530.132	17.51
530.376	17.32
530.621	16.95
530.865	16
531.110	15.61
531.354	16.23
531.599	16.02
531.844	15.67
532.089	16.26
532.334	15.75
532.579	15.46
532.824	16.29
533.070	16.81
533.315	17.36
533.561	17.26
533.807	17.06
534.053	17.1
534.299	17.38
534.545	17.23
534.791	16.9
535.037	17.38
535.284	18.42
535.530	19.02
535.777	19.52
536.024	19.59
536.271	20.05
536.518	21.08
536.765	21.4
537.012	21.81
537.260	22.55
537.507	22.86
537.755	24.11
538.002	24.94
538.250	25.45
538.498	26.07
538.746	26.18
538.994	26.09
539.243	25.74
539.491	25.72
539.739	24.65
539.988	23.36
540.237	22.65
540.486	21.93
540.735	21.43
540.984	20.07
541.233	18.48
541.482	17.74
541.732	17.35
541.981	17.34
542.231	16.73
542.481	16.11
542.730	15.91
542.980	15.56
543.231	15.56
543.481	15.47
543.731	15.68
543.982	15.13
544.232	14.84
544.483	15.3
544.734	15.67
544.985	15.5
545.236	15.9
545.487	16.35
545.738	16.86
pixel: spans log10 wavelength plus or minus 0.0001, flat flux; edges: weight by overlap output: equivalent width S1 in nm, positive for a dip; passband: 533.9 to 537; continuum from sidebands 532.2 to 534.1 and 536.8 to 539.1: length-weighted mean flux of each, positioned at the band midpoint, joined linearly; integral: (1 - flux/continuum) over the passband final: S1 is 0.22 nm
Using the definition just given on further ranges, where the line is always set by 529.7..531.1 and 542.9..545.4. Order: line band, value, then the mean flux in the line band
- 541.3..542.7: -0.12 nm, 17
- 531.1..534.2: 0.04 nm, 16.4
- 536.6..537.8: -0.46 nm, 22.4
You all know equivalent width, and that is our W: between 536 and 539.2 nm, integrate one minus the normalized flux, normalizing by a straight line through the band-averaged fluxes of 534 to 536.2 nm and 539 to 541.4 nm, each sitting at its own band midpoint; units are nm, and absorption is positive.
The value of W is -0.467 nm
